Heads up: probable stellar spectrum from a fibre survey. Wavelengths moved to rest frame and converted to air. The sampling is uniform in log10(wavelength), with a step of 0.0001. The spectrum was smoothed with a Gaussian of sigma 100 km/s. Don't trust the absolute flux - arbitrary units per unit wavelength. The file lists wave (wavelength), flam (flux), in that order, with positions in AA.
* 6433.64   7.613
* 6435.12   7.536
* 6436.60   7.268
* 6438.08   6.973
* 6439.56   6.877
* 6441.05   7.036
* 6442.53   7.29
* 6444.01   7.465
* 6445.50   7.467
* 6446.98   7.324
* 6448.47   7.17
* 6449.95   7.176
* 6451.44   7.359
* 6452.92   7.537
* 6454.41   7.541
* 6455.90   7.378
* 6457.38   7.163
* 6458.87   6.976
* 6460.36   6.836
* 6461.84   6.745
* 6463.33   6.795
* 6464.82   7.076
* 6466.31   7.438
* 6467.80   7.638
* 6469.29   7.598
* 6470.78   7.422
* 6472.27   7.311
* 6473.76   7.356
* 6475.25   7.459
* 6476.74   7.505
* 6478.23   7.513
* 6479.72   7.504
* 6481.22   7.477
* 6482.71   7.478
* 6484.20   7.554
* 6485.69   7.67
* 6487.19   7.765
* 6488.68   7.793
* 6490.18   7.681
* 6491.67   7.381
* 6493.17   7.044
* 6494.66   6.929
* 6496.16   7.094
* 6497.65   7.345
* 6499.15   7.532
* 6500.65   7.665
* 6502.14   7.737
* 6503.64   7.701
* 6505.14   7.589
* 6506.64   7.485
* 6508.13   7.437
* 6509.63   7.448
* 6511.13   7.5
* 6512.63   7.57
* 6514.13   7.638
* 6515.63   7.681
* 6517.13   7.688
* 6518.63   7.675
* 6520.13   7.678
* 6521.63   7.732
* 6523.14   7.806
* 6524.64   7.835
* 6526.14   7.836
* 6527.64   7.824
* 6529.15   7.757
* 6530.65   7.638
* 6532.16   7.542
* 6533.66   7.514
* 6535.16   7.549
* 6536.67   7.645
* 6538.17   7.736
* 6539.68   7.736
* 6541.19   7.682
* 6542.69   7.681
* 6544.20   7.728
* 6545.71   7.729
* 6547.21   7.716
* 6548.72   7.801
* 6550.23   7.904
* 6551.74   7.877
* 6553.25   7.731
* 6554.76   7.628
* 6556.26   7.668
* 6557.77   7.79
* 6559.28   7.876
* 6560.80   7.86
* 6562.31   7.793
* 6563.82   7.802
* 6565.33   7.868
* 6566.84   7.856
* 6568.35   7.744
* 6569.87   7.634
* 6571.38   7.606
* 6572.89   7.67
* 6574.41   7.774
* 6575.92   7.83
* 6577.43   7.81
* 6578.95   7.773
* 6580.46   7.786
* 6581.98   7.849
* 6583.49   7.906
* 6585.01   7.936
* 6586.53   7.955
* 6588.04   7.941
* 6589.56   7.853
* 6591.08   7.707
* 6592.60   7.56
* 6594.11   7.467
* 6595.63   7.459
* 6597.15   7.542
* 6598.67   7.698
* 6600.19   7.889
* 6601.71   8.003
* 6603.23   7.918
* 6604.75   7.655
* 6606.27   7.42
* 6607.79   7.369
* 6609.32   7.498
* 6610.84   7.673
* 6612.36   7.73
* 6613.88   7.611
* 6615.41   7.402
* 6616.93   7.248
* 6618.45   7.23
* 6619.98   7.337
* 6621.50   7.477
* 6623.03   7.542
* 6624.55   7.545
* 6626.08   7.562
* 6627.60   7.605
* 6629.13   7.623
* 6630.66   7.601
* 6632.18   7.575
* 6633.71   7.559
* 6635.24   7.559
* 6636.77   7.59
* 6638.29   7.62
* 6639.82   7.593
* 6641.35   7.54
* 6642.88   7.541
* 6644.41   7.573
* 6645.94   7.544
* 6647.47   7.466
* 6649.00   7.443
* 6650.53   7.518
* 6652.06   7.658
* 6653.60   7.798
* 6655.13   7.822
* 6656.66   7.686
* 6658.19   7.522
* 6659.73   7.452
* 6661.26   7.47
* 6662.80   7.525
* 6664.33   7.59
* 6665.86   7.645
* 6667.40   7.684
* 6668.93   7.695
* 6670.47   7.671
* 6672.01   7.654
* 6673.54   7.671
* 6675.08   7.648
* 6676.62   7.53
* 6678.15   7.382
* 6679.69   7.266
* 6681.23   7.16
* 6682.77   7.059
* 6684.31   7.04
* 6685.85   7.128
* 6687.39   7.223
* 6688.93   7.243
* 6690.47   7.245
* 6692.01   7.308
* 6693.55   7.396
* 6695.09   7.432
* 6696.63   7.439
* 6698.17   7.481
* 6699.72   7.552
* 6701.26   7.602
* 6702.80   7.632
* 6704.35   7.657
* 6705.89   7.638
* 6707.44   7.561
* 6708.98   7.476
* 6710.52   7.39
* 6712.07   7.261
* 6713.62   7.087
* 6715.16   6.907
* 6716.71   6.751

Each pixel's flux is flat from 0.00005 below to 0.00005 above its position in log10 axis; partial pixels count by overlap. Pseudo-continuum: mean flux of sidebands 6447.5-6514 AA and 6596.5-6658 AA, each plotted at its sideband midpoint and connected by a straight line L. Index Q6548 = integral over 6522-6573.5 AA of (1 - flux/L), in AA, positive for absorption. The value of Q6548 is -1.8 AA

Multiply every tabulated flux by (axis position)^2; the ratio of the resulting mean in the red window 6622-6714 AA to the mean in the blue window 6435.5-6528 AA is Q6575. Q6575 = 1.07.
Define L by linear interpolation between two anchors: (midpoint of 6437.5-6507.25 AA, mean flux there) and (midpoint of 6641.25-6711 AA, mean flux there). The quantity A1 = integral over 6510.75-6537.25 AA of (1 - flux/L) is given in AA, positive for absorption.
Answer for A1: -1.01 AA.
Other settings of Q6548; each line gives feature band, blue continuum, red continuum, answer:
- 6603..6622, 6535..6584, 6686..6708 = 0.4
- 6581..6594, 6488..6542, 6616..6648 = -0.5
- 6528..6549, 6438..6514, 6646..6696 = -0.8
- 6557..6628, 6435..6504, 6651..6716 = -2.6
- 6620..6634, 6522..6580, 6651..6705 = 0.1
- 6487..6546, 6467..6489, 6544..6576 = 0.3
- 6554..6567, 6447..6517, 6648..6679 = -0.5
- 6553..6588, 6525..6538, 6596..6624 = -0.8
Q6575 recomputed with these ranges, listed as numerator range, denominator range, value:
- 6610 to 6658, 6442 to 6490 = 1.08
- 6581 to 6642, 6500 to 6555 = 1.02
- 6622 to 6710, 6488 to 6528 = 1.04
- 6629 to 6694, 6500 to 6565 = 1.01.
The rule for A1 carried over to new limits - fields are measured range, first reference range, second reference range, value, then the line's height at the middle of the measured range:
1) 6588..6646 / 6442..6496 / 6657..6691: -1.3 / 7.41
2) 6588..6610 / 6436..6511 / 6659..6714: -0.7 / 7.41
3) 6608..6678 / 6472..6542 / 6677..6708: -1.3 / 7.43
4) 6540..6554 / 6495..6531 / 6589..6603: -0.2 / 7.65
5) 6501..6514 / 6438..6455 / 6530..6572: 0.0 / 7.54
